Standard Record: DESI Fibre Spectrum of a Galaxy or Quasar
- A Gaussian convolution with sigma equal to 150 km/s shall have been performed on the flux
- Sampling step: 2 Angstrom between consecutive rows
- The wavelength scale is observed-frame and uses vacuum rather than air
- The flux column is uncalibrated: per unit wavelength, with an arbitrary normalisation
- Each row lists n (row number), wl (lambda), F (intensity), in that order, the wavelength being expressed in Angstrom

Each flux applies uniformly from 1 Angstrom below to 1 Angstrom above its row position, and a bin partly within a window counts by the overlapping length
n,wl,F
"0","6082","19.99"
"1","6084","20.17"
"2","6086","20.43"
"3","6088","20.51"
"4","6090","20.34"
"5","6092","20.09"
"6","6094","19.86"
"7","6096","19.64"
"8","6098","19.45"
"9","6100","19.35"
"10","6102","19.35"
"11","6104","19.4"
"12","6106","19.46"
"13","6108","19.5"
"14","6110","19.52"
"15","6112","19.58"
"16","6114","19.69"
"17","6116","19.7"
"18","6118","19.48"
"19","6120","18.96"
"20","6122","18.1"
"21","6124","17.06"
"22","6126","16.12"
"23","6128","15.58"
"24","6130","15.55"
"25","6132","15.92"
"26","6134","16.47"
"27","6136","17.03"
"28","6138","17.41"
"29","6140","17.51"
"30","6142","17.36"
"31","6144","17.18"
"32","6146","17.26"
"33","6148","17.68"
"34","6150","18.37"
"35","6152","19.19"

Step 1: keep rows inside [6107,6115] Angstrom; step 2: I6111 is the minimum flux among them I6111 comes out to 19.5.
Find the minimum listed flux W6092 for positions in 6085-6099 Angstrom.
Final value 19.45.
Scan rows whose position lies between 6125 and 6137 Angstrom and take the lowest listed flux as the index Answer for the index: 15.55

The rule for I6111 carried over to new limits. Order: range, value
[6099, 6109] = 19.35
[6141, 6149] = 17.18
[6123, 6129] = 15.58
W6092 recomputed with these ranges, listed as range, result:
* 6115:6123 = 18.1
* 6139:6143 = 17.36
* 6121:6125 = 17.06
